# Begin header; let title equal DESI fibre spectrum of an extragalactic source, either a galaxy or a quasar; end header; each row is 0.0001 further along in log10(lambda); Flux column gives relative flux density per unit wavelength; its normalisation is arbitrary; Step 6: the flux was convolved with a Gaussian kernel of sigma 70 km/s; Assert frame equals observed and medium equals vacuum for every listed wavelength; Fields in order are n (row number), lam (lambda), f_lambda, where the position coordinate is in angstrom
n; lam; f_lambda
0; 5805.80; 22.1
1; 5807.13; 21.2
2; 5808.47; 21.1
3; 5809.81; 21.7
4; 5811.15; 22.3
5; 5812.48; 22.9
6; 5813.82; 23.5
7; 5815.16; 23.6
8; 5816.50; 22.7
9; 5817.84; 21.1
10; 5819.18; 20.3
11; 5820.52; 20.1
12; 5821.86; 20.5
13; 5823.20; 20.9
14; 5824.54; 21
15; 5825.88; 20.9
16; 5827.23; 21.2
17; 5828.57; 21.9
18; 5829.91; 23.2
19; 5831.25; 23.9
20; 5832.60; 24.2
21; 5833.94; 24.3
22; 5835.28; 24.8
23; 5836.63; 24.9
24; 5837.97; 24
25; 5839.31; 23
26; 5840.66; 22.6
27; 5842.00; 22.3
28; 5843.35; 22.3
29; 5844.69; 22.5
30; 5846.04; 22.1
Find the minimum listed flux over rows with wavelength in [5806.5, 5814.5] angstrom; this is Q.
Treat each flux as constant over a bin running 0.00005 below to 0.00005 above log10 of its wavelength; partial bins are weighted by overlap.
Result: 21.1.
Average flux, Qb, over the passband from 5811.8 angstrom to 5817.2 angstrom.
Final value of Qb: 23.2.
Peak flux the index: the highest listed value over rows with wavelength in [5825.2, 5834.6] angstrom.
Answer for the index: 24.3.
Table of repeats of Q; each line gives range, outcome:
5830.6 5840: 23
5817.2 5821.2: 20.1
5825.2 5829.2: 20.9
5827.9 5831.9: 21.9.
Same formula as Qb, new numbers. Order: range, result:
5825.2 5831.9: 22.2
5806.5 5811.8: 21.5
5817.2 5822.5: 20.5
